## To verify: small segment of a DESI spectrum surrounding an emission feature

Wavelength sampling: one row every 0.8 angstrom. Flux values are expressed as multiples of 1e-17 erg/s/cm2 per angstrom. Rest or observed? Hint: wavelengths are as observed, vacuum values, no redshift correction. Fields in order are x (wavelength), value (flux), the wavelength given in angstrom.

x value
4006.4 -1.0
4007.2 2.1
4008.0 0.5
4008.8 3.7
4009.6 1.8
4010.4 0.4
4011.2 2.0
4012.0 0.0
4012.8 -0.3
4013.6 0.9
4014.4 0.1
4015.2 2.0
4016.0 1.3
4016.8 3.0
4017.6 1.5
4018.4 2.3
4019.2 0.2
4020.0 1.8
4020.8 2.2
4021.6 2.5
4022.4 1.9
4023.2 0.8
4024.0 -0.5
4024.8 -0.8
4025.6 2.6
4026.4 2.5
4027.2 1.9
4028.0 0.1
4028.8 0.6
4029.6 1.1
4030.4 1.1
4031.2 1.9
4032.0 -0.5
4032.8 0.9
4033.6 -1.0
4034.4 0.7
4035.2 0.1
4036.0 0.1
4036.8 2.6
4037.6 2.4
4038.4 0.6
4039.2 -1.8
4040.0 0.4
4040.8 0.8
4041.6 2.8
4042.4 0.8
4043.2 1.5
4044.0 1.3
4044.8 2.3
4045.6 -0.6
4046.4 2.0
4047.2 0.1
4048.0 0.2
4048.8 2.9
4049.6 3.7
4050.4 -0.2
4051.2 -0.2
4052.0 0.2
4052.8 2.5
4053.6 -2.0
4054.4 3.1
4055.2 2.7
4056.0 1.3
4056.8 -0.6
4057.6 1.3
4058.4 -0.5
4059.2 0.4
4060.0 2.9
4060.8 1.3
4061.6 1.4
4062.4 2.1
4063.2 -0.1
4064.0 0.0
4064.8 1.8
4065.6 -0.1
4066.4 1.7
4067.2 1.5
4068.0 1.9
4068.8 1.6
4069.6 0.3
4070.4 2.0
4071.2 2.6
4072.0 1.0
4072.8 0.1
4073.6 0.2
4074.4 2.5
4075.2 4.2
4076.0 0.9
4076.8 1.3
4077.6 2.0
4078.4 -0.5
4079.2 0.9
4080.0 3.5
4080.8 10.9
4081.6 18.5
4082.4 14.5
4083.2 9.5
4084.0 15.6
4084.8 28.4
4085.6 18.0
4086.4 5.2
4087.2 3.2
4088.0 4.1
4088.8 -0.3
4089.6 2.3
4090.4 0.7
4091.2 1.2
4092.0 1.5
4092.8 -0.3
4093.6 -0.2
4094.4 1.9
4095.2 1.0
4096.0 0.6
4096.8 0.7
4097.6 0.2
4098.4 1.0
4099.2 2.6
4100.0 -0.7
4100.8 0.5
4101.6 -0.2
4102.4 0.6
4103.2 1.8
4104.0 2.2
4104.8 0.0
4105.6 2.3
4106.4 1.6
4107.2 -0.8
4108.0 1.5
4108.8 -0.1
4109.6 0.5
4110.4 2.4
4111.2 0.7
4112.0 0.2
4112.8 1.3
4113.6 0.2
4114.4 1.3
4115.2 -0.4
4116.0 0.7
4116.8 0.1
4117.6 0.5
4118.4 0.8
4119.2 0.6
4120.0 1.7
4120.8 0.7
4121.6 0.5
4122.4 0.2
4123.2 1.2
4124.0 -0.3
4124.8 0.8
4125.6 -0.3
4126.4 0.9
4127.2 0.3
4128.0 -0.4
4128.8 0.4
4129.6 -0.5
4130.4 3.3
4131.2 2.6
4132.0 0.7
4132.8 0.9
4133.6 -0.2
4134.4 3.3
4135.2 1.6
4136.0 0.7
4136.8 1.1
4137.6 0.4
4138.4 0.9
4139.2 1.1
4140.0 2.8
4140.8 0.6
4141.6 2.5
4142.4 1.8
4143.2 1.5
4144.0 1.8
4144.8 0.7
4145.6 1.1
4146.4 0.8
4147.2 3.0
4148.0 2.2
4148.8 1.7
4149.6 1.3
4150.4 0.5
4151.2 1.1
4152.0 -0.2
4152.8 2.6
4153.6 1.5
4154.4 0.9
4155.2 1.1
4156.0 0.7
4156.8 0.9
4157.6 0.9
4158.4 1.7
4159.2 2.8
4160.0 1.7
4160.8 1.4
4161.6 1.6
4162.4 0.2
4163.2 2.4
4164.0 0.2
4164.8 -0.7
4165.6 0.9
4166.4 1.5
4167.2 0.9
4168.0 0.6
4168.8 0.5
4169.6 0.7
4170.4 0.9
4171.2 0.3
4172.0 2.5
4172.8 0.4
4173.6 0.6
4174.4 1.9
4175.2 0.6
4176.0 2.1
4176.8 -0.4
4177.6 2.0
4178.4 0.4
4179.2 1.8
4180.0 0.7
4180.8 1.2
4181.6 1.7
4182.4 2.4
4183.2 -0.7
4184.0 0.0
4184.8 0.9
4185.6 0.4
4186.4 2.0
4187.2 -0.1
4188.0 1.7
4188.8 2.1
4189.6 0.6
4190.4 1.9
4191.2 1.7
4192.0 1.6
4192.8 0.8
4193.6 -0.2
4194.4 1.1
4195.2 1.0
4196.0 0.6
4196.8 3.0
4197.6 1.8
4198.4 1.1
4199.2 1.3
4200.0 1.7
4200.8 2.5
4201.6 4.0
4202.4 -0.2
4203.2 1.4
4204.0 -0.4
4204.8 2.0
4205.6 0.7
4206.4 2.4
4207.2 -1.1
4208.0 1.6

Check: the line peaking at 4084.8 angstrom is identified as [O II] 3727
